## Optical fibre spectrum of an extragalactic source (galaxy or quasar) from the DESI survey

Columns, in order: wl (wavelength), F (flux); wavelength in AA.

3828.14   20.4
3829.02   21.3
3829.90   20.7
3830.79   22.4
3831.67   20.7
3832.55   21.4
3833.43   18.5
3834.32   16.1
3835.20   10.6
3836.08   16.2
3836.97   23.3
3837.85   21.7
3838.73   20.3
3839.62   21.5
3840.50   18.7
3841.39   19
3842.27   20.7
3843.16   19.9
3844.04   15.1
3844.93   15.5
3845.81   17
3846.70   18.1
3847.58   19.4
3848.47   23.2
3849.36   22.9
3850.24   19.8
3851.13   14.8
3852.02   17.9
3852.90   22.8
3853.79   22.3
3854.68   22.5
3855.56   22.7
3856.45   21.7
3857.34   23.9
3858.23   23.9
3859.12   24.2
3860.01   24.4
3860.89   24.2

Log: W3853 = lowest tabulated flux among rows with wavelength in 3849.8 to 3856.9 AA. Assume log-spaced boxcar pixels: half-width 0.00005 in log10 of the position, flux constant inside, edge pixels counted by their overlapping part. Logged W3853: 14.8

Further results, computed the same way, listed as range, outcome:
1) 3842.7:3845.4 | 15.1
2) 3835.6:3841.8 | 16.2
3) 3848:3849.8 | 22.9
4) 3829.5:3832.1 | 20.7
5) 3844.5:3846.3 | 15.5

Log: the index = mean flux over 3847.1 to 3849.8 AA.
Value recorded 21.8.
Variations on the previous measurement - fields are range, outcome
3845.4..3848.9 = 19.4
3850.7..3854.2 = 19.4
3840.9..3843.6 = 19.8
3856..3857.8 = 22.7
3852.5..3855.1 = 22.5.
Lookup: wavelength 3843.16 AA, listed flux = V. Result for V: 19.9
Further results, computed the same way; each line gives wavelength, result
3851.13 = 14.8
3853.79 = 22.3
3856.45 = 21.7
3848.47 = 23.2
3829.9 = 20.7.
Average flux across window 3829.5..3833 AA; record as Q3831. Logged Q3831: 21.3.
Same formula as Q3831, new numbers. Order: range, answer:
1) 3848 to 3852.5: 19.7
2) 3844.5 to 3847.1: 16.9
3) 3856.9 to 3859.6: 24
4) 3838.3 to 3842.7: 20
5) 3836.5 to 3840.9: 21.1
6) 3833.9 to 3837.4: 16.5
